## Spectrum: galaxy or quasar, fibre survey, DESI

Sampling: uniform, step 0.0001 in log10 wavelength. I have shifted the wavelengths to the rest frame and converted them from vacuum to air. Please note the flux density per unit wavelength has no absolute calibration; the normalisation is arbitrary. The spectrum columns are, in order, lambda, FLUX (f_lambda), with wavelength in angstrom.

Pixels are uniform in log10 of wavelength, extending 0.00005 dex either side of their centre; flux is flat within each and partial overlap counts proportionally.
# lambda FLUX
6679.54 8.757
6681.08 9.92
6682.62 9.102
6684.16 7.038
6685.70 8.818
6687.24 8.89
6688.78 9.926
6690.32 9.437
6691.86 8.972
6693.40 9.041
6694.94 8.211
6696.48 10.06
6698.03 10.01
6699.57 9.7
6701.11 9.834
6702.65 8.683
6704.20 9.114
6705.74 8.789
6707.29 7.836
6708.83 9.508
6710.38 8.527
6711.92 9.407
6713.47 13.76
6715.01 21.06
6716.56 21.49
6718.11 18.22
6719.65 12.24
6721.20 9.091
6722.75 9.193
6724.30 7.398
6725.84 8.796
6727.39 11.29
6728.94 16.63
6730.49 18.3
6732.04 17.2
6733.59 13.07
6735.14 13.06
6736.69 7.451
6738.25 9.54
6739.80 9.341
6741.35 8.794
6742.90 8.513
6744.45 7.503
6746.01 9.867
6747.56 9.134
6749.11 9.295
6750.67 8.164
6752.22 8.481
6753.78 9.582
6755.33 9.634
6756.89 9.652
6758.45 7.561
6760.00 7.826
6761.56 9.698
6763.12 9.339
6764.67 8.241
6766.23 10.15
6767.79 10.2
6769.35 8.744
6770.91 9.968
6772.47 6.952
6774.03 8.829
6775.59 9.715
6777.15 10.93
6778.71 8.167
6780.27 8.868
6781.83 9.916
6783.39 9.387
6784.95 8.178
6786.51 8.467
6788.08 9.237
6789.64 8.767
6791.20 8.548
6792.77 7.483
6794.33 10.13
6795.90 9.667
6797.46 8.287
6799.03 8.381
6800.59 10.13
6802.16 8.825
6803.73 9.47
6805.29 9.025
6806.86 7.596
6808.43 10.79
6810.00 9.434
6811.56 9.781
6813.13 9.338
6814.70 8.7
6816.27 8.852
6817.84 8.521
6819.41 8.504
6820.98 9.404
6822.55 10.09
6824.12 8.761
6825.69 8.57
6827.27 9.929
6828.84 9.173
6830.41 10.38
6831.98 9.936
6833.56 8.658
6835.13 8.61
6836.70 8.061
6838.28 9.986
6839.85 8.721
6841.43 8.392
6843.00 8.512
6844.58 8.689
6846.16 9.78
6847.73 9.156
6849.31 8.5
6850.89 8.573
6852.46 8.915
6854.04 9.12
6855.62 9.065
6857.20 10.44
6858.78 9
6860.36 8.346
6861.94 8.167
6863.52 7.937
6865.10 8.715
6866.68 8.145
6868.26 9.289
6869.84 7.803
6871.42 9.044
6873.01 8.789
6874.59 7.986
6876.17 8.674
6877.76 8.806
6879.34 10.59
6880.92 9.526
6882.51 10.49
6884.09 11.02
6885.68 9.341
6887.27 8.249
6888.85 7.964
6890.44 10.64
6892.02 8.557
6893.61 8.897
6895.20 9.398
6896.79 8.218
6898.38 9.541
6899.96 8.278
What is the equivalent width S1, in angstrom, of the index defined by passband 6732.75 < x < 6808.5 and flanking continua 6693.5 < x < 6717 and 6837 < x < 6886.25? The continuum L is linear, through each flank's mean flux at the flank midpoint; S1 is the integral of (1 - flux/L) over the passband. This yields 7.1 angstrom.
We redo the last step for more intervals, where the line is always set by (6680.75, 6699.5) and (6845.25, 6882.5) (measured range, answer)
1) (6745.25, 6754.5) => 0.0 angstrom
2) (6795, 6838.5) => -0.9 angstrom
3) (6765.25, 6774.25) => -0.1 angstrom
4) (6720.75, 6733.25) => -4.5 angstrom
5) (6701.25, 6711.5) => 0.3 angstrom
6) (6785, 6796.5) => 0.2 angstrom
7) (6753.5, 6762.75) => 0.1 angstrom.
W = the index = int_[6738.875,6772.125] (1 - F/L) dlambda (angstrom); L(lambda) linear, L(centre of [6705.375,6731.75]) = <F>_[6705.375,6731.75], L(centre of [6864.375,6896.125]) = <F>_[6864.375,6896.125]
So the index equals 7.8 angstrom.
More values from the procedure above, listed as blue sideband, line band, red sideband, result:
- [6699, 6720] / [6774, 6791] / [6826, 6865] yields 2.1 angstrom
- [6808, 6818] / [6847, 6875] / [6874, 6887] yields 2.2 angstrom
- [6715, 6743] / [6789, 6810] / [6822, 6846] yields 2.5 angstrom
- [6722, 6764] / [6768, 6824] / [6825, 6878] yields 2.7 angstrom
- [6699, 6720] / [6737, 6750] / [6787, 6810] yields 2.3 angstrom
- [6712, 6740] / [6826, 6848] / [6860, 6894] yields 2.1 angstrom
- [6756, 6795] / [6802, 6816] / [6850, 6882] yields -0.4 angstrom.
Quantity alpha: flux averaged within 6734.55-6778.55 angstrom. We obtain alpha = 9.12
